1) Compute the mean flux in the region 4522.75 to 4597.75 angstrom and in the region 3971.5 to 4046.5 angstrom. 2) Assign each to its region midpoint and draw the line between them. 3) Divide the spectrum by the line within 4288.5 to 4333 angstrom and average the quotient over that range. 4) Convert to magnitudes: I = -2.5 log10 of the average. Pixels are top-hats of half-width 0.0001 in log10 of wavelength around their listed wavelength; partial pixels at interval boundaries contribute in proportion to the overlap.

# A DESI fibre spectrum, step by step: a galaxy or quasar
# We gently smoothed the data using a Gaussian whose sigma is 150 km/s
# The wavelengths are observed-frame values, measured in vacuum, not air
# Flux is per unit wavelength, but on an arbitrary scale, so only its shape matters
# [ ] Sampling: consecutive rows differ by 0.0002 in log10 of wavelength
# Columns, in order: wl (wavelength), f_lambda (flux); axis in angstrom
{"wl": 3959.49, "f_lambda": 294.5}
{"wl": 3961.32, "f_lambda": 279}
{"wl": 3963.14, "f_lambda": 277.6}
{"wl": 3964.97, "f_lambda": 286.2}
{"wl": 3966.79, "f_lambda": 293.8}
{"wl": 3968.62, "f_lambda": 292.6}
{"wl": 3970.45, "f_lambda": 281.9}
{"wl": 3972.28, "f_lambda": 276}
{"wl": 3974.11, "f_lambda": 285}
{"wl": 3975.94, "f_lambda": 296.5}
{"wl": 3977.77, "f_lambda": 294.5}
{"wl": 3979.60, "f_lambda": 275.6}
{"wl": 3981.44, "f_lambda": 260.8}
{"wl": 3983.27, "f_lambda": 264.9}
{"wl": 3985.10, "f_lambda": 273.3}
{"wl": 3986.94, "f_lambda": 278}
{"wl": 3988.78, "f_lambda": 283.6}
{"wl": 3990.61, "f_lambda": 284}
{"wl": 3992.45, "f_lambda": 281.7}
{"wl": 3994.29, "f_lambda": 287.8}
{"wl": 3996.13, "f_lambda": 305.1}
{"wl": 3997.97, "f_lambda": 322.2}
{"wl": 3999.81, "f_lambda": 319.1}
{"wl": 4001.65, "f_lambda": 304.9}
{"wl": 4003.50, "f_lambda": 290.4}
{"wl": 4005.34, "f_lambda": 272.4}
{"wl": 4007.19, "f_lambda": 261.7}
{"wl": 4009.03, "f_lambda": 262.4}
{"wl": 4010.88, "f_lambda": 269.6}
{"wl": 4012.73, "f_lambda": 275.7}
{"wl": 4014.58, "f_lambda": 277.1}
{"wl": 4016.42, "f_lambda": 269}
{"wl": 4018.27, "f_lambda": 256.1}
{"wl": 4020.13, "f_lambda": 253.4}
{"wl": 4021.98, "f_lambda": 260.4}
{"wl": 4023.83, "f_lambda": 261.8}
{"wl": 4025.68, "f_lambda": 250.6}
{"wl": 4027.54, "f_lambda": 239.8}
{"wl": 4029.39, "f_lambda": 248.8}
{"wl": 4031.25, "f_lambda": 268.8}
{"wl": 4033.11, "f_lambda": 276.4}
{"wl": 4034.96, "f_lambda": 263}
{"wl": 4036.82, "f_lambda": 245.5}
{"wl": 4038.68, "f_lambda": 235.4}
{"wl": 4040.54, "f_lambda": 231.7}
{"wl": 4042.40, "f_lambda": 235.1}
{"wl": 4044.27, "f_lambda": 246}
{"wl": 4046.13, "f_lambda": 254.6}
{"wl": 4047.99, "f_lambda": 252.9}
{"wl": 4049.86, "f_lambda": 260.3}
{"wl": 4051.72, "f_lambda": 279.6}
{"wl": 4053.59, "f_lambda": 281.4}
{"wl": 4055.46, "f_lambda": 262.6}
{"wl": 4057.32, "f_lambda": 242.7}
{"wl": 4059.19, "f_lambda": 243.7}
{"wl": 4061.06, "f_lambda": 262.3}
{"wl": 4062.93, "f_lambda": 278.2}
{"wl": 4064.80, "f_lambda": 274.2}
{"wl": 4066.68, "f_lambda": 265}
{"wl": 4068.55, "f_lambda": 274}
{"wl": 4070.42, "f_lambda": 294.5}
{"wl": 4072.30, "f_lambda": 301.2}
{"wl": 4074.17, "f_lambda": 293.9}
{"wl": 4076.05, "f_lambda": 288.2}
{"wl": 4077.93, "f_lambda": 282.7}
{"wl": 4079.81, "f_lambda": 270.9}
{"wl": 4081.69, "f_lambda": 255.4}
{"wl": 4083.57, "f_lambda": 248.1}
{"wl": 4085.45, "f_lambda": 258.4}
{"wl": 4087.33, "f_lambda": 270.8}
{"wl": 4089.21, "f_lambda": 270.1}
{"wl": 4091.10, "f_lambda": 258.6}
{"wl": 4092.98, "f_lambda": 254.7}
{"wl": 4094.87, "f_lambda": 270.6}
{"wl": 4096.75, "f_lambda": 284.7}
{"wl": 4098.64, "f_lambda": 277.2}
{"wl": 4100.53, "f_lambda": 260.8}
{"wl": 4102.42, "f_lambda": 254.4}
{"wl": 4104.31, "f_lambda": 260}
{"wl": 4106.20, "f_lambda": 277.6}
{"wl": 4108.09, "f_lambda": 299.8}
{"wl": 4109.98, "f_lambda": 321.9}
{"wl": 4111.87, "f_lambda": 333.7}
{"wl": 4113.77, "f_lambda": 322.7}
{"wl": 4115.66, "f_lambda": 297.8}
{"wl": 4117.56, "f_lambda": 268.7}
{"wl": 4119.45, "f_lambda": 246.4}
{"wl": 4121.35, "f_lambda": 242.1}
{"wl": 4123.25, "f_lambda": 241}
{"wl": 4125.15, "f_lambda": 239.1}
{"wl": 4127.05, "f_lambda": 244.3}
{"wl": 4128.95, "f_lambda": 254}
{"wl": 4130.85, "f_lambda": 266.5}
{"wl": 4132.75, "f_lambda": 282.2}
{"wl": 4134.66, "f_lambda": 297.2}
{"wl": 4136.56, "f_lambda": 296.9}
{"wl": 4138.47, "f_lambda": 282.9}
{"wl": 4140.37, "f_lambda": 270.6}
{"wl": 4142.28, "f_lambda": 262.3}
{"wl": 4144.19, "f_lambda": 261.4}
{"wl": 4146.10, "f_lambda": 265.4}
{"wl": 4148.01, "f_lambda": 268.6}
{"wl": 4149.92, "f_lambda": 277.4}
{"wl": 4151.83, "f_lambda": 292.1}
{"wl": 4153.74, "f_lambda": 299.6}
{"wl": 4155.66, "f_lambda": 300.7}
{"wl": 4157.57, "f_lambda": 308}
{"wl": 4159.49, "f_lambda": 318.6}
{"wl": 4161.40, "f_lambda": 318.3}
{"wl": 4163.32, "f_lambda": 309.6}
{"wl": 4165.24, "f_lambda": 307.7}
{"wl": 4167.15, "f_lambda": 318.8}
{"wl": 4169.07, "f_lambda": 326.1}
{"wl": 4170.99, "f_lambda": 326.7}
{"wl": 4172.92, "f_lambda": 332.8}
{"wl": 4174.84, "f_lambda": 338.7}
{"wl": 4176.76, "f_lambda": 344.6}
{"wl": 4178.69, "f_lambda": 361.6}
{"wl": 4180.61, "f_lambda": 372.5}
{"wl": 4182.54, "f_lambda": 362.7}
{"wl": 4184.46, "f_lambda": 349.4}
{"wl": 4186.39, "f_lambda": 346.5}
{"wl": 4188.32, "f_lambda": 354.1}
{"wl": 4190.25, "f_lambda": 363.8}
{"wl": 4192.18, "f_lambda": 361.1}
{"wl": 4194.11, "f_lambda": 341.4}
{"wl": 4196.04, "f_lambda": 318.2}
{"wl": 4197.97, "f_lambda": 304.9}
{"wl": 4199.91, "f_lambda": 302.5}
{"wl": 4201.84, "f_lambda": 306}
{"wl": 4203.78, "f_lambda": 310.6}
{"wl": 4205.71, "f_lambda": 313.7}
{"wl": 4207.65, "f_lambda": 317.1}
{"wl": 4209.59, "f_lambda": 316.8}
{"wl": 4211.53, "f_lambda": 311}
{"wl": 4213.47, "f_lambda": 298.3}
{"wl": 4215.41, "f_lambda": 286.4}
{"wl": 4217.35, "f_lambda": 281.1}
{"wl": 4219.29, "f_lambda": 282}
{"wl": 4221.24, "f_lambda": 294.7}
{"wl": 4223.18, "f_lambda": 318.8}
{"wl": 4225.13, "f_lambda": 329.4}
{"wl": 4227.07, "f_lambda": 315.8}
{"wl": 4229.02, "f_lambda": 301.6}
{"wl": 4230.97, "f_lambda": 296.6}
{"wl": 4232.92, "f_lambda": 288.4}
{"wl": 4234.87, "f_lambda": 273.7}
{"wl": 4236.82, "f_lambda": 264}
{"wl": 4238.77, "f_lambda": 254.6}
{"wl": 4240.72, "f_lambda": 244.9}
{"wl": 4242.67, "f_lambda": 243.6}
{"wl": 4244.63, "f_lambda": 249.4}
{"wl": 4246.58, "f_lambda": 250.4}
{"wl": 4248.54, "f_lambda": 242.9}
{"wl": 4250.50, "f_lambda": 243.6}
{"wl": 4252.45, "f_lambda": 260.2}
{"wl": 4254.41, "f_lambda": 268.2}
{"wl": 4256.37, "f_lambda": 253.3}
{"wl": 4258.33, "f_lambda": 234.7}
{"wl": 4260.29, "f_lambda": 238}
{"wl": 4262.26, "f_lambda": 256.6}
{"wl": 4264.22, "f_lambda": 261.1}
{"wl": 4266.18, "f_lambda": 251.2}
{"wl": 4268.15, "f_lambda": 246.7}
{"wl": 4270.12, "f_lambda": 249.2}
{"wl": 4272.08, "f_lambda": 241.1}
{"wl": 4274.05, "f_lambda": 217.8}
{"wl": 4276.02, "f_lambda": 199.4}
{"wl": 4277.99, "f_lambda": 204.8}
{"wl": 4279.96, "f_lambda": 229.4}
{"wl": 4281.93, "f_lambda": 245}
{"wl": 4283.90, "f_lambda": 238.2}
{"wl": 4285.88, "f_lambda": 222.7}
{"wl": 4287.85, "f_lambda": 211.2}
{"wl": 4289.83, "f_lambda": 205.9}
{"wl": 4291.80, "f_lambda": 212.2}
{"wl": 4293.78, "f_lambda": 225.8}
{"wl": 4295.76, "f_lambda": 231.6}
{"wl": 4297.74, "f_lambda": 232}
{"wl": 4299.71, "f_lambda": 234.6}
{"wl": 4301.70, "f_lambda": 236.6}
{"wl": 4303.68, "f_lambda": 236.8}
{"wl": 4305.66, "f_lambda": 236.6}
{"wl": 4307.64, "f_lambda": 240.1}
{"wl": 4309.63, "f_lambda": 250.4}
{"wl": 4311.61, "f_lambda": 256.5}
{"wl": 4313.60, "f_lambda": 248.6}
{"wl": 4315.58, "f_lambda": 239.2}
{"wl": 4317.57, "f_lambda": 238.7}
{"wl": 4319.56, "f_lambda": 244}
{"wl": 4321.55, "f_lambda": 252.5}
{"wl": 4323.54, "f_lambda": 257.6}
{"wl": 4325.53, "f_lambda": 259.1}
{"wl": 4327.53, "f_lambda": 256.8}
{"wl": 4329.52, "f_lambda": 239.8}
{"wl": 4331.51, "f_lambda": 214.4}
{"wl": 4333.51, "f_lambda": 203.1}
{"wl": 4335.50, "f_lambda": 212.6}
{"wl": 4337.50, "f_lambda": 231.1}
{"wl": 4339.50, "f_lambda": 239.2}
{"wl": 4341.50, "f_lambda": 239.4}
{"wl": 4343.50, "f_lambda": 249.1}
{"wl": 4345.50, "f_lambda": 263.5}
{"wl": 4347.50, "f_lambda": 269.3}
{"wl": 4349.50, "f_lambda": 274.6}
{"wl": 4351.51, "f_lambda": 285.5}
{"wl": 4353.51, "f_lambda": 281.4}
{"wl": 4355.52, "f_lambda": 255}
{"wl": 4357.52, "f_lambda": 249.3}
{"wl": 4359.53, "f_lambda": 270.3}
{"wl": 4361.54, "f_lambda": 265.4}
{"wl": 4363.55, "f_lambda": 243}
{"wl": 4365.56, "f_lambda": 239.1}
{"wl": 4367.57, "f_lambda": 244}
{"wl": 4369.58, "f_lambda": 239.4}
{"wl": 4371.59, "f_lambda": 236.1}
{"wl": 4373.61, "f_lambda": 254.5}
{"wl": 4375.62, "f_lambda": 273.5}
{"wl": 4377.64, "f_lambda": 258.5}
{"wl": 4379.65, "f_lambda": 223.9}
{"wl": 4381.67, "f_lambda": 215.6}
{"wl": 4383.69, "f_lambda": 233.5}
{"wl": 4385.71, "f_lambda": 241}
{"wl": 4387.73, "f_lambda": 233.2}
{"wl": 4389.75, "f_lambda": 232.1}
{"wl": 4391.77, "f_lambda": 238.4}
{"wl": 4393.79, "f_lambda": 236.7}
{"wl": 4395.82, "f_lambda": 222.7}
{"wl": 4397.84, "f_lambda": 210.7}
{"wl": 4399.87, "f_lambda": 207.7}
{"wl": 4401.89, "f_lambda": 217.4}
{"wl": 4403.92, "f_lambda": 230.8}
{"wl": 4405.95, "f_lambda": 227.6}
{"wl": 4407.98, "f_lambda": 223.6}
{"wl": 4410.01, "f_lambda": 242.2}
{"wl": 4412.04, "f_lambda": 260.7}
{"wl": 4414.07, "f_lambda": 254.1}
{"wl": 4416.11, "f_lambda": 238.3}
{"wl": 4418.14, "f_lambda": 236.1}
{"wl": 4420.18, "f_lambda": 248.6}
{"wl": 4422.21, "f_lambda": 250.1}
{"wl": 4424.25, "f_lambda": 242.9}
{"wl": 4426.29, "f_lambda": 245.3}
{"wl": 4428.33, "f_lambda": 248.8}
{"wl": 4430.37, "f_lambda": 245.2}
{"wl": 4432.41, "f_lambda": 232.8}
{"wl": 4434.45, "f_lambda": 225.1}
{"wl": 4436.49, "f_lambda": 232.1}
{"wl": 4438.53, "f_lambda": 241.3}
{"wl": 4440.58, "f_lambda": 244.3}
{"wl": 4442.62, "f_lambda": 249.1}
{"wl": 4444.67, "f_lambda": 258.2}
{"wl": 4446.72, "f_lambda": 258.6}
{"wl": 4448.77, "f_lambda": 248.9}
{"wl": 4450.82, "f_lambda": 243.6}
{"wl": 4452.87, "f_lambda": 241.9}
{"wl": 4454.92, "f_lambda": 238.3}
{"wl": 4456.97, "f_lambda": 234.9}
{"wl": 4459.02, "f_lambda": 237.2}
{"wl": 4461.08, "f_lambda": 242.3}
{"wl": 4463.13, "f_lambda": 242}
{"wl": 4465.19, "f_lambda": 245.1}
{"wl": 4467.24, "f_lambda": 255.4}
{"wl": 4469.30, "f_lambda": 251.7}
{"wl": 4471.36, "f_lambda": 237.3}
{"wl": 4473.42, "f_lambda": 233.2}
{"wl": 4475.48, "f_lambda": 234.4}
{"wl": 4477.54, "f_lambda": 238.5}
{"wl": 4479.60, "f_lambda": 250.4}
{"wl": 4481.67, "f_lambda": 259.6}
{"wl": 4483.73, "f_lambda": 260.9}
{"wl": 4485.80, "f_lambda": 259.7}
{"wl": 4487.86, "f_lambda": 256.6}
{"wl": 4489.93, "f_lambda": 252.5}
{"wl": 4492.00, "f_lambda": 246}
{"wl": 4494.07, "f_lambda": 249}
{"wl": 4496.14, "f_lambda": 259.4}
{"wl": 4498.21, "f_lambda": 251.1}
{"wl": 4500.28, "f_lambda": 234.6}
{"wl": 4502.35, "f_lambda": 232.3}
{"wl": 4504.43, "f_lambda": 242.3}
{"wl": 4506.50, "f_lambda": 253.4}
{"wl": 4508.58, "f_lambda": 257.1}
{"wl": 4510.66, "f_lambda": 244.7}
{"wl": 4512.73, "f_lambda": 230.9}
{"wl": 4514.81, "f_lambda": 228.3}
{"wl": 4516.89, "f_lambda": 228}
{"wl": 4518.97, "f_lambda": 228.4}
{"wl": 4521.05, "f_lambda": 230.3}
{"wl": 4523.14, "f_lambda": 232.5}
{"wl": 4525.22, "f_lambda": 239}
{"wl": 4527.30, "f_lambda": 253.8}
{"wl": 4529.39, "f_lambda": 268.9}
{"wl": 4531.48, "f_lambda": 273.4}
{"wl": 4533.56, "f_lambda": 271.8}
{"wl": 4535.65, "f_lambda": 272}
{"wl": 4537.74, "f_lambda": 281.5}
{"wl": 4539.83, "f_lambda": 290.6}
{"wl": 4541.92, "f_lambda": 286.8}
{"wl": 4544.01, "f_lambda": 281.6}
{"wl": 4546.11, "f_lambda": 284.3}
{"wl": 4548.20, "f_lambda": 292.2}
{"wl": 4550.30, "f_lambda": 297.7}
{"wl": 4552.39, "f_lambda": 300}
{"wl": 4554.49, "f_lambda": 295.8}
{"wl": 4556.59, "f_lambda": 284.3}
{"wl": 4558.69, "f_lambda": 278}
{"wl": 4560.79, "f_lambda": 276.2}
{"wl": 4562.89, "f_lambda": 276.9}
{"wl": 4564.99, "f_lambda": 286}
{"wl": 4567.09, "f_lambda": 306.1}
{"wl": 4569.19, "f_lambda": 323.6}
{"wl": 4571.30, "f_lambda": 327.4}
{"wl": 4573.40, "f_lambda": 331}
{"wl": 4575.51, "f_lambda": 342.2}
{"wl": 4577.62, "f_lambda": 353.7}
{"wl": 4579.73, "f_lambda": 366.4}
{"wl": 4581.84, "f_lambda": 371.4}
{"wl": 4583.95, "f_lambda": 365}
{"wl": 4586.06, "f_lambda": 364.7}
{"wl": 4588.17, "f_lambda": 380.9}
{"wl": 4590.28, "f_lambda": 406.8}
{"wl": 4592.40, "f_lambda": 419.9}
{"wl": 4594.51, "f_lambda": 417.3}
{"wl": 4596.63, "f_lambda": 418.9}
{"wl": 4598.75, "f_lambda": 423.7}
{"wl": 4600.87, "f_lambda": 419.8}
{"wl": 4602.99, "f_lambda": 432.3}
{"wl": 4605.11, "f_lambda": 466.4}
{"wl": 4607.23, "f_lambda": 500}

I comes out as 0.23 mag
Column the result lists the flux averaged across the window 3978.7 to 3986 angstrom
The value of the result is 269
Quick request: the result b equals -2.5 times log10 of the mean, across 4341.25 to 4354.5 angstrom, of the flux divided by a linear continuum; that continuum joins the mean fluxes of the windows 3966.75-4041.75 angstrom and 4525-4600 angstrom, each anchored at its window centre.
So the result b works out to 0.13 mag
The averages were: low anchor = 273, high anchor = 321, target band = 268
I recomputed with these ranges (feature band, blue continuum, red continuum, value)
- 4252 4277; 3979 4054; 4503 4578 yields 0.12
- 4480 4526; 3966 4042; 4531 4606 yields 0.32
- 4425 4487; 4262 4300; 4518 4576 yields 0.08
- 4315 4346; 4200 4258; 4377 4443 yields 0.07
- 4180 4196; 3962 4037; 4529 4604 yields -0.20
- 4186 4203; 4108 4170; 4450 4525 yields -0.19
